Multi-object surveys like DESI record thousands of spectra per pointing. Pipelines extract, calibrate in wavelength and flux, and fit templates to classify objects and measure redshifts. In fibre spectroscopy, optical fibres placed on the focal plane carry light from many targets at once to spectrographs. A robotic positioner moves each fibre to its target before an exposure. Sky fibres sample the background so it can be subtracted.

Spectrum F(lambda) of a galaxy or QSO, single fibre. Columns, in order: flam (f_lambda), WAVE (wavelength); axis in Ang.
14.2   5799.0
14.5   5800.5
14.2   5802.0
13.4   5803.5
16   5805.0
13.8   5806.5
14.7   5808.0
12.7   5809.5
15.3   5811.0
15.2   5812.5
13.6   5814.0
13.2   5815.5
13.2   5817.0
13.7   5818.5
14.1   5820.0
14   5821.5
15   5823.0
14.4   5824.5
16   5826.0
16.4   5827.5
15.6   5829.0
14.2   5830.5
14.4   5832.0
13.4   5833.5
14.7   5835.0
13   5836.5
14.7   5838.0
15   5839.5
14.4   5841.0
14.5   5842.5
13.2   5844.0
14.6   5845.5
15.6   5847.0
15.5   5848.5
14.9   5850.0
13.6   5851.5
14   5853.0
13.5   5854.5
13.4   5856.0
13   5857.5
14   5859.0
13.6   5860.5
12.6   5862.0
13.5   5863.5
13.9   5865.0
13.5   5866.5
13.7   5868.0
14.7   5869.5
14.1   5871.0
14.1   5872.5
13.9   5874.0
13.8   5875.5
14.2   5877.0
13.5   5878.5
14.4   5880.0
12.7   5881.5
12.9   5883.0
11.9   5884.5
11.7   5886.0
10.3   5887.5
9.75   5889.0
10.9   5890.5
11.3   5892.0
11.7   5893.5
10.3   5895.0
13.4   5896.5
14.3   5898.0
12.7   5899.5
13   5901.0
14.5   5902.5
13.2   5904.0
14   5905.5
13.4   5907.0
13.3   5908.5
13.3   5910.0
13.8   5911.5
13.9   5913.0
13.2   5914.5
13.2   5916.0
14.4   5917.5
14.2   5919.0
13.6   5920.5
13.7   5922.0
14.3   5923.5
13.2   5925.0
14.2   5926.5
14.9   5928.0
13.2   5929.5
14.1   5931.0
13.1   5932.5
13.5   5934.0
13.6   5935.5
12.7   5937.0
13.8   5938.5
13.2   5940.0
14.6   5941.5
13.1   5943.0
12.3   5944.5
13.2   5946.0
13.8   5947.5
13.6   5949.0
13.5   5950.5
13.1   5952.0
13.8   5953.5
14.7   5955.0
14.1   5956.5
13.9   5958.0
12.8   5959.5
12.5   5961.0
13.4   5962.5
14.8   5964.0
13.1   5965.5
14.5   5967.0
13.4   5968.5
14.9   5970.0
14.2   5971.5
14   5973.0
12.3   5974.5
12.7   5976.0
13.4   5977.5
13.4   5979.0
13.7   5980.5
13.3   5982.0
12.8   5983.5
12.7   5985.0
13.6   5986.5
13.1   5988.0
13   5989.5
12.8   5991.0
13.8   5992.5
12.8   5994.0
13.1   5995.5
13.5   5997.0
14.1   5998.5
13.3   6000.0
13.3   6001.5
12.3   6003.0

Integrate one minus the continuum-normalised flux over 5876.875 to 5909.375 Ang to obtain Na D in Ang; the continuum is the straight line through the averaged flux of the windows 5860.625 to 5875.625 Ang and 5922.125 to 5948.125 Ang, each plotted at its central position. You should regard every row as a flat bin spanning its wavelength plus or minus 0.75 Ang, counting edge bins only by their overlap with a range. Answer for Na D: 2.7 Ang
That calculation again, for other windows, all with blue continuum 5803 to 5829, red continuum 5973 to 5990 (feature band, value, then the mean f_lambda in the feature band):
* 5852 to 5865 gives 0.6 Ang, 13.5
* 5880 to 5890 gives 1.6 Ang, 11.7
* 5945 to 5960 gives -0.3 Ang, 13.6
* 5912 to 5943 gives -0.4 Ang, 13.7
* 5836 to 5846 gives 0.0 Ang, 14.2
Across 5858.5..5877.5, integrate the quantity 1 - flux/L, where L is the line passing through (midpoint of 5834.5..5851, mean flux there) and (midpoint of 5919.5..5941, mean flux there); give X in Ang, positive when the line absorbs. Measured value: 0.6 Ang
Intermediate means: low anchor 14.5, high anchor 13.7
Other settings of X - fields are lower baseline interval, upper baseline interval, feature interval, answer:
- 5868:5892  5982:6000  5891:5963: -2.3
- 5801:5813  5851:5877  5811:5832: -0.5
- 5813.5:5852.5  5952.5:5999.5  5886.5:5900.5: 2.4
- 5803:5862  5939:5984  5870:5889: 1.4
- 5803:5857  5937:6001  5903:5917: 0.3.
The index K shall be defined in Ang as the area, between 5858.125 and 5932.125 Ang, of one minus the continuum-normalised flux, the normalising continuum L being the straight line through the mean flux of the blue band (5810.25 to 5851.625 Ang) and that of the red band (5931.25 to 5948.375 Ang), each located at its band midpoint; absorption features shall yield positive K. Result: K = 3.0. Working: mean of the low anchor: 14.5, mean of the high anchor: 13.4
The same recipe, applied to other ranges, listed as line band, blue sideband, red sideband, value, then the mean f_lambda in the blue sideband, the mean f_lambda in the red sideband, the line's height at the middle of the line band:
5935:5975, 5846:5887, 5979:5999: -0.7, 13.7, 13.2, 13.4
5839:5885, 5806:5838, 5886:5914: -1.5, 14.3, 12.6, 13.4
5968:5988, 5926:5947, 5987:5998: -0.2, 13.5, 13.2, 13.3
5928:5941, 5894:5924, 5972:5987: -0.1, 13.5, 13.2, 13.4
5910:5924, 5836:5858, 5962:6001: 0.0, 14.2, 13.4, 13.8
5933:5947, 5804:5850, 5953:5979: 0.5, 14.5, 13.7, 13.8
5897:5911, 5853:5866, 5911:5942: 0.1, 13.5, 13.7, 13.6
